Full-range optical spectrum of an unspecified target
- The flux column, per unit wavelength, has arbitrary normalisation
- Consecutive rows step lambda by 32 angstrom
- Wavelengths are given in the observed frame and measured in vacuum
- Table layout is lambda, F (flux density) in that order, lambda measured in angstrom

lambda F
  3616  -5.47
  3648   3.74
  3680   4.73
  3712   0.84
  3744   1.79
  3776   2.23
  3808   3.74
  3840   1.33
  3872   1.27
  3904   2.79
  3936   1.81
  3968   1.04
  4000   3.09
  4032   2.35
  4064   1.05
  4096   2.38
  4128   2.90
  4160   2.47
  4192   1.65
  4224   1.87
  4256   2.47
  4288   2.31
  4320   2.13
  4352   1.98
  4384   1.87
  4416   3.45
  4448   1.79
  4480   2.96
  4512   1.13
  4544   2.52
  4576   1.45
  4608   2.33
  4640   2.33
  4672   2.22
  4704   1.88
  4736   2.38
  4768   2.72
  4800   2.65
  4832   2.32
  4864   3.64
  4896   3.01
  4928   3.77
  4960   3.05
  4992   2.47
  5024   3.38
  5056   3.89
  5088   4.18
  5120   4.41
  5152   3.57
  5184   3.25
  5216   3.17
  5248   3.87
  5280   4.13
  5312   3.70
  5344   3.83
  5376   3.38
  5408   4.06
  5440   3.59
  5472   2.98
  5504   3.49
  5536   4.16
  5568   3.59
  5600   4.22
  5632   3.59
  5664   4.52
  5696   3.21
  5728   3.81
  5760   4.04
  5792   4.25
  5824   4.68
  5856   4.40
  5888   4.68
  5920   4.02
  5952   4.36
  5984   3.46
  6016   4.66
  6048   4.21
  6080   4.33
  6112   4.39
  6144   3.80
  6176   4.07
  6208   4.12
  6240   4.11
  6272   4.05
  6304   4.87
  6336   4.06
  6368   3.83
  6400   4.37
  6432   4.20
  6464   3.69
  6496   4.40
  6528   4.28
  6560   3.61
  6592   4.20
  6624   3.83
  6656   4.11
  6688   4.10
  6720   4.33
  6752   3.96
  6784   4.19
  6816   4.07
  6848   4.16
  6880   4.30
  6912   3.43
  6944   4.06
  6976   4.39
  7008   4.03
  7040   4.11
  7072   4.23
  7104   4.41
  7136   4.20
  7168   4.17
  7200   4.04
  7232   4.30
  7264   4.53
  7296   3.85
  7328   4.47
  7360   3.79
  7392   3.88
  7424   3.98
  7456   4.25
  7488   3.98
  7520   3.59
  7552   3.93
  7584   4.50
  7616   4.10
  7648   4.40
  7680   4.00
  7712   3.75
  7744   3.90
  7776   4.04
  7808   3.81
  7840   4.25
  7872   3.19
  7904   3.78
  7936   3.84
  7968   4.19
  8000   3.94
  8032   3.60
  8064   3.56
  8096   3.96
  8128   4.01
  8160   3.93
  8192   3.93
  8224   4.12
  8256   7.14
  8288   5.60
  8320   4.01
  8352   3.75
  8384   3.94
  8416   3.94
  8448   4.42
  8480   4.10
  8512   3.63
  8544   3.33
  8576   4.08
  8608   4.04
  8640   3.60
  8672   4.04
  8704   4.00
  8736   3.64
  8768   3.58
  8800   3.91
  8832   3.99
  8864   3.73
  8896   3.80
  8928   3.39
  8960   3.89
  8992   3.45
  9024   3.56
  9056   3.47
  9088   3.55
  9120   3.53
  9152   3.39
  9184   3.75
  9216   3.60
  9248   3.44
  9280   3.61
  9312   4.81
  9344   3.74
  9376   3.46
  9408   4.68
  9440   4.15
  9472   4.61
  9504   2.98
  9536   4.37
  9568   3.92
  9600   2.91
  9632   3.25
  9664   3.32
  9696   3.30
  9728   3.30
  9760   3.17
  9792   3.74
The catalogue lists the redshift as 0.26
